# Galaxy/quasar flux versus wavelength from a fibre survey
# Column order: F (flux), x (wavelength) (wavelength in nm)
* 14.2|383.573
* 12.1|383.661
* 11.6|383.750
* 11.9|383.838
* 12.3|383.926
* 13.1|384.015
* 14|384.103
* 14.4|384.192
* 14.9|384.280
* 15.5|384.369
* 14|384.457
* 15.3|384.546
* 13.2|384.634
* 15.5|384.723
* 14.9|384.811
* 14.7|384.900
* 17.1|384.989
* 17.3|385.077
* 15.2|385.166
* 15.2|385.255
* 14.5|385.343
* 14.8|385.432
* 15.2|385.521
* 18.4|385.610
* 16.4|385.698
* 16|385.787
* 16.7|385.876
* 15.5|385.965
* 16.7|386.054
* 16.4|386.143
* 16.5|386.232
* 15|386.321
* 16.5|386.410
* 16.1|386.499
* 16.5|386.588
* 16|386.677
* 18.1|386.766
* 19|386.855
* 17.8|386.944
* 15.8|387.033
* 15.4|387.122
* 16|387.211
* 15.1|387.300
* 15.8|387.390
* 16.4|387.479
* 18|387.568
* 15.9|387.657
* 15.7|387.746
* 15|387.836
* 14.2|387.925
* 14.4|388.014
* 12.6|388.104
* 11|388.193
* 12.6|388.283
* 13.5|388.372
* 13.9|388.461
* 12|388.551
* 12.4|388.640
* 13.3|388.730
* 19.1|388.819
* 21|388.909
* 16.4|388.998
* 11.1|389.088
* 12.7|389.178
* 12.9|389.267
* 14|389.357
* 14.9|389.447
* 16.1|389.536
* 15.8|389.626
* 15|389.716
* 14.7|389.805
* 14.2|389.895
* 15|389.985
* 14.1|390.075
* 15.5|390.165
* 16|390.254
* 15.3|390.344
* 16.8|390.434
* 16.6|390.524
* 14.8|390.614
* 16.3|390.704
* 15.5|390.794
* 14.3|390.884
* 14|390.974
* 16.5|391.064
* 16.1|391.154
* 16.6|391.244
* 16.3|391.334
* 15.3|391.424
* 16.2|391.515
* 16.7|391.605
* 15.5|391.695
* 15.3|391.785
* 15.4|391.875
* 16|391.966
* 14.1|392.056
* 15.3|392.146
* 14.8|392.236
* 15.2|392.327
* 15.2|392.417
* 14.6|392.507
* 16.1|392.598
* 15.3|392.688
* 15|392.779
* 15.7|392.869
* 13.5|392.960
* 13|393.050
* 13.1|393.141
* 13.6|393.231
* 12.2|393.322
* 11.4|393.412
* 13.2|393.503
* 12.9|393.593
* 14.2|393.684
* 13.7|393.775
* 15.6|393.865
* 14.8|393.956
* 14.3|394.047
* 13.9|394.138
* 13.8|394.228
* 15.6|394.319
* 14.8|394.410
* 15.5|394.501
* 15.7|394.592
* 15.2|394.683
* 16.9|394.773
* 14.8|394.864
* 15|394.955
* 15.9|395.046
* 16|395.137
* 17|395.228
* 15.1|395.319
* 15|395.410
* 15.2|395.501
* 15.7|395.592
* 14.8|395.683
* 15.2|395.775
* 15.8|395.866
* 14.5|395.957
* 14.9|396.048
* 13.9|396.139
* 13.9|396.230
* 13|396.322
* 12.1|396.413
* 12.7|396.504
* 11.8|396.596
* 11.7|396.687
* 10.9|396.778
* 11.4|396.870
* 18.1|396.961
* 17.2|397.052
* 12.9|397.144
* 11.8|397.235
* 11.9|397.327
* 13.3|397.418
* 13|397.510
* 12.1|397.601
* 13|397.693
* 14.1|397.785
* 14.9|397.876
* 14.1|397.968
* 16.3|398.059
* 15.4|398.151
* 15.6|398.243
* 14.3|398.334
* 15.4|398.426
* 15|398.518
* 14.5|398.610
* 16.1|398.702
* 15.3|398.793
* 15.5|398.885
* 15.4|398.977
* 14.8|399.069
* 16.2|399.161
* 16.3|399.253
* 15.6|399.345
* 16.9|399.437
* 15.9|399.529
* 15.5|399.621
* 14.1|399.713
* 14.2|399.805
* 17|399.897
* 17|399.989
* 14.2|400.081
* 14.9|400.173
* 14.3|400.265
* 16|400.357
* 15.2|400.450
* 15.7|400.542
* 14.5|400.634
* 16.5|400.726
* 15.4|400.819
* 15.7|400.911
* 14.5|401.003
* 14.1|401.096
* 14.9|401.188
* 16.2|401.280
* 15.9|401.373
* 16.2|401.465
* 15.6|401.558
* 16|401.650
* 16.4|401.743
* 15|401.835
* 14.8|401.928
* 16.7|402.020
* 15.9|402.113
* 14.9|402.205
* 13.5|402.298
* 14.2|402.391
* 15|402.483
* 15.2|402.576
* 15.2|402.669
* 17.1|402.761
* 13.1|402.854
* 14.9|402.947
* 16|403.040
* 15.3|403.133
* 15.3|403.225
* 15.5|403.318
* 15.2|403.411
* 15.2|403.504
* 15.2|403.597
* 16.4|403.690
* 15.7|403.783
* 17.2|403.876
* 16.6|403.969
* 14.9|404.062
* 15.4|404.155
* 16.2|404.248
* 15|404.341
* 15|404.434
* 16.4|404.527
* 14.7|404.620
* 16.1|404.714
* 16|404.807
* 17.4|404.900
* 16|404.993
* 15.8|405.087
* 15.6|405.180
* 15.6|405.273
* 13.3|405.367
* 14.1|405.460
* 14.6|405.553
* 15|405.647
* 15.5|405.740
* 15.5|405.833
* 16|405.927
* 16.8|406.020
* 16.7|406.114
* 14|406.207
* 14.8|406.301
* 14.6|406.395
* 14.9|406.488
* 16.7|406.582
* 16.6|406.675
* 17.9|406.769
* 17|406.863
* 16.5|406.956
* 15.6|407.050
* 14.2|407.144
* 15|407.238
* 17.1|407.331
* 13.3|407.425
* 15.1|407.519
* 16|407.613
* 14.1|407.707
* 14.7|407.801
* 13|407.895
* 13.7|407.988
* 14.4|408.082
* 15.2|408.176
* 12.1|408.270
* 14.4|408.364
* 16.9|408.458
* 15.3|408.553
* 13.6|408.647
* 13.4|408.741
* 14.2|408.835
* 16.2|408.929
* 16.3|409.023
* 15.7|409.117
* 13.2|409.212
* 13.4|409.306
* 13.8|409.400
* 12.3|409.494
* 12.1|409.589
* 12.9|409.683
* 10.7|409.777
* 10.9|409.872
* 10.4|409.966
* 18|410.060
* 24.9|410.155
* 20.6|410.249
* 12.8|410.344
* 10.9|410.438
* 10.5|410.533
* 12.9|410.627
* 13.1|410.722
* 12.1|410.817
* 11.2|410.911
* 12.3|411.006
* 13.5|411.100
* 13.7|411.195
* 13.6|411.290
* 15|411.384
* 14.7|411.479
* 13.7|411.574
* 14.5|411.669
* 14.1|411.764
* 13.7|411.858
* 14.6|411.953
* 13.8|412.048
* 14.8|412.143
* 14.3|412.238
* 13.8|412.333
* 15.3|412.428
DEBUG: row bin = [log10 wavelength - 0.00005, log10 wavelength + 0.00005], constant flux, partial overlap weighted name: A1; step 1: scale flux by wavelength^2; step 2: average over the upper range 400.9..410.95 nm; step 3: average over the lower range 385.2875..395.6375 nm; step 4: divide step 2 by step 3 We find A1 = 1.07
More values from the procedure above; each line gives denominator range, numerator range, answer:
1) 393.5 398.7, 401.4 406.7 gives 1.12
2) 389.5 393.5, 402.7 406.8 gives 1.11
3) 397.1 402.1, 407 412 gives 0.99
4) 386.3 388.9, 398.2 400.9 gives 1.07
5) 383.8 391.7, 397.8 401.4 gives 1.07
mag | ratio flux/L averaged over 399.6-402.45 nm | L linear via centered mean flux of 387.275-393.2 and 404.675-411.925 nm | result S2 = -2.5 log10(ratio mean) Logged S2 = -0.04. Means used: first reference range 15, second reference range 14.6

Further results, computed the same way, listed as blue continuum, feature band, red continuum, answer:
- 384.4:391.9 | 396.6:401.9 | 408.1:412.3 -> -0.01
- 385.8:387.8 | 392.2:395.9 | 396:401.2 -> 0.04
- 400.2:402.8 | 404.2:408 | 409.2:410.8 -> -0.07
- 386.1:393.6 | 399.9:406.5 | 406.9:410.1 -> -0.07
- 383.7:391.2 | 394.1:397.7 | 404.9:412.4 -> 0.05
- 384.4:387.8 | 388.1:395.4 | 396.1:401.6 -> 0.04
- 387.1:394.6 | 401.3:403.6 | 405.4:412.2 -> -0.05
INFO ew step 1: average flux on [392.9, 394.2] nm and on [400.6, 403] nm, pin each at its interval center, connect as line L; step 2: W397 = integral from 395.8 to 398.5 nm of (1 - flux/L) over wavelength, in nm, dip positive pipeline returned 0.09 nm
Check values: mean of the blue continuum 13.6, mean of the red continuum 15.3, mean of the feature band 13.8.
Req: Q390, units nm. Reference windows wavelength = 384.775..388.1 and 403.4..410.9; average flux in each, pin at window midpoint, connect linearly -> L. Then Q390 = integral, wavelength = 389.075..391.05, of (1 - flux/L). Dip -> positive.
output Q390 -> 0.12 nm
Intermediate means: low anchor 16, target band 14.9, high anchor 14.9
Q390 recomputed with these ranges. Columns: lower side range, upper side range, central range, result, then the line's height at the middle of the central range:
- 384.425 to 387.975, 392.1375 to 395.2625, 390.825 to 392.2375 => -0.05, 15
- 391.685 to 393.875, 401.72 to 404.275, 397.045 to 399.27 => 0.06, 14.9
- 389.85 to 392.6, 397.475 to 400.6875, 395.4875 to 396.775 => 0.12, 15.2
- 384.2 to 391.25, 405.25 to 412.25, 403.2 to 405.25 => -0.15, 14.7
